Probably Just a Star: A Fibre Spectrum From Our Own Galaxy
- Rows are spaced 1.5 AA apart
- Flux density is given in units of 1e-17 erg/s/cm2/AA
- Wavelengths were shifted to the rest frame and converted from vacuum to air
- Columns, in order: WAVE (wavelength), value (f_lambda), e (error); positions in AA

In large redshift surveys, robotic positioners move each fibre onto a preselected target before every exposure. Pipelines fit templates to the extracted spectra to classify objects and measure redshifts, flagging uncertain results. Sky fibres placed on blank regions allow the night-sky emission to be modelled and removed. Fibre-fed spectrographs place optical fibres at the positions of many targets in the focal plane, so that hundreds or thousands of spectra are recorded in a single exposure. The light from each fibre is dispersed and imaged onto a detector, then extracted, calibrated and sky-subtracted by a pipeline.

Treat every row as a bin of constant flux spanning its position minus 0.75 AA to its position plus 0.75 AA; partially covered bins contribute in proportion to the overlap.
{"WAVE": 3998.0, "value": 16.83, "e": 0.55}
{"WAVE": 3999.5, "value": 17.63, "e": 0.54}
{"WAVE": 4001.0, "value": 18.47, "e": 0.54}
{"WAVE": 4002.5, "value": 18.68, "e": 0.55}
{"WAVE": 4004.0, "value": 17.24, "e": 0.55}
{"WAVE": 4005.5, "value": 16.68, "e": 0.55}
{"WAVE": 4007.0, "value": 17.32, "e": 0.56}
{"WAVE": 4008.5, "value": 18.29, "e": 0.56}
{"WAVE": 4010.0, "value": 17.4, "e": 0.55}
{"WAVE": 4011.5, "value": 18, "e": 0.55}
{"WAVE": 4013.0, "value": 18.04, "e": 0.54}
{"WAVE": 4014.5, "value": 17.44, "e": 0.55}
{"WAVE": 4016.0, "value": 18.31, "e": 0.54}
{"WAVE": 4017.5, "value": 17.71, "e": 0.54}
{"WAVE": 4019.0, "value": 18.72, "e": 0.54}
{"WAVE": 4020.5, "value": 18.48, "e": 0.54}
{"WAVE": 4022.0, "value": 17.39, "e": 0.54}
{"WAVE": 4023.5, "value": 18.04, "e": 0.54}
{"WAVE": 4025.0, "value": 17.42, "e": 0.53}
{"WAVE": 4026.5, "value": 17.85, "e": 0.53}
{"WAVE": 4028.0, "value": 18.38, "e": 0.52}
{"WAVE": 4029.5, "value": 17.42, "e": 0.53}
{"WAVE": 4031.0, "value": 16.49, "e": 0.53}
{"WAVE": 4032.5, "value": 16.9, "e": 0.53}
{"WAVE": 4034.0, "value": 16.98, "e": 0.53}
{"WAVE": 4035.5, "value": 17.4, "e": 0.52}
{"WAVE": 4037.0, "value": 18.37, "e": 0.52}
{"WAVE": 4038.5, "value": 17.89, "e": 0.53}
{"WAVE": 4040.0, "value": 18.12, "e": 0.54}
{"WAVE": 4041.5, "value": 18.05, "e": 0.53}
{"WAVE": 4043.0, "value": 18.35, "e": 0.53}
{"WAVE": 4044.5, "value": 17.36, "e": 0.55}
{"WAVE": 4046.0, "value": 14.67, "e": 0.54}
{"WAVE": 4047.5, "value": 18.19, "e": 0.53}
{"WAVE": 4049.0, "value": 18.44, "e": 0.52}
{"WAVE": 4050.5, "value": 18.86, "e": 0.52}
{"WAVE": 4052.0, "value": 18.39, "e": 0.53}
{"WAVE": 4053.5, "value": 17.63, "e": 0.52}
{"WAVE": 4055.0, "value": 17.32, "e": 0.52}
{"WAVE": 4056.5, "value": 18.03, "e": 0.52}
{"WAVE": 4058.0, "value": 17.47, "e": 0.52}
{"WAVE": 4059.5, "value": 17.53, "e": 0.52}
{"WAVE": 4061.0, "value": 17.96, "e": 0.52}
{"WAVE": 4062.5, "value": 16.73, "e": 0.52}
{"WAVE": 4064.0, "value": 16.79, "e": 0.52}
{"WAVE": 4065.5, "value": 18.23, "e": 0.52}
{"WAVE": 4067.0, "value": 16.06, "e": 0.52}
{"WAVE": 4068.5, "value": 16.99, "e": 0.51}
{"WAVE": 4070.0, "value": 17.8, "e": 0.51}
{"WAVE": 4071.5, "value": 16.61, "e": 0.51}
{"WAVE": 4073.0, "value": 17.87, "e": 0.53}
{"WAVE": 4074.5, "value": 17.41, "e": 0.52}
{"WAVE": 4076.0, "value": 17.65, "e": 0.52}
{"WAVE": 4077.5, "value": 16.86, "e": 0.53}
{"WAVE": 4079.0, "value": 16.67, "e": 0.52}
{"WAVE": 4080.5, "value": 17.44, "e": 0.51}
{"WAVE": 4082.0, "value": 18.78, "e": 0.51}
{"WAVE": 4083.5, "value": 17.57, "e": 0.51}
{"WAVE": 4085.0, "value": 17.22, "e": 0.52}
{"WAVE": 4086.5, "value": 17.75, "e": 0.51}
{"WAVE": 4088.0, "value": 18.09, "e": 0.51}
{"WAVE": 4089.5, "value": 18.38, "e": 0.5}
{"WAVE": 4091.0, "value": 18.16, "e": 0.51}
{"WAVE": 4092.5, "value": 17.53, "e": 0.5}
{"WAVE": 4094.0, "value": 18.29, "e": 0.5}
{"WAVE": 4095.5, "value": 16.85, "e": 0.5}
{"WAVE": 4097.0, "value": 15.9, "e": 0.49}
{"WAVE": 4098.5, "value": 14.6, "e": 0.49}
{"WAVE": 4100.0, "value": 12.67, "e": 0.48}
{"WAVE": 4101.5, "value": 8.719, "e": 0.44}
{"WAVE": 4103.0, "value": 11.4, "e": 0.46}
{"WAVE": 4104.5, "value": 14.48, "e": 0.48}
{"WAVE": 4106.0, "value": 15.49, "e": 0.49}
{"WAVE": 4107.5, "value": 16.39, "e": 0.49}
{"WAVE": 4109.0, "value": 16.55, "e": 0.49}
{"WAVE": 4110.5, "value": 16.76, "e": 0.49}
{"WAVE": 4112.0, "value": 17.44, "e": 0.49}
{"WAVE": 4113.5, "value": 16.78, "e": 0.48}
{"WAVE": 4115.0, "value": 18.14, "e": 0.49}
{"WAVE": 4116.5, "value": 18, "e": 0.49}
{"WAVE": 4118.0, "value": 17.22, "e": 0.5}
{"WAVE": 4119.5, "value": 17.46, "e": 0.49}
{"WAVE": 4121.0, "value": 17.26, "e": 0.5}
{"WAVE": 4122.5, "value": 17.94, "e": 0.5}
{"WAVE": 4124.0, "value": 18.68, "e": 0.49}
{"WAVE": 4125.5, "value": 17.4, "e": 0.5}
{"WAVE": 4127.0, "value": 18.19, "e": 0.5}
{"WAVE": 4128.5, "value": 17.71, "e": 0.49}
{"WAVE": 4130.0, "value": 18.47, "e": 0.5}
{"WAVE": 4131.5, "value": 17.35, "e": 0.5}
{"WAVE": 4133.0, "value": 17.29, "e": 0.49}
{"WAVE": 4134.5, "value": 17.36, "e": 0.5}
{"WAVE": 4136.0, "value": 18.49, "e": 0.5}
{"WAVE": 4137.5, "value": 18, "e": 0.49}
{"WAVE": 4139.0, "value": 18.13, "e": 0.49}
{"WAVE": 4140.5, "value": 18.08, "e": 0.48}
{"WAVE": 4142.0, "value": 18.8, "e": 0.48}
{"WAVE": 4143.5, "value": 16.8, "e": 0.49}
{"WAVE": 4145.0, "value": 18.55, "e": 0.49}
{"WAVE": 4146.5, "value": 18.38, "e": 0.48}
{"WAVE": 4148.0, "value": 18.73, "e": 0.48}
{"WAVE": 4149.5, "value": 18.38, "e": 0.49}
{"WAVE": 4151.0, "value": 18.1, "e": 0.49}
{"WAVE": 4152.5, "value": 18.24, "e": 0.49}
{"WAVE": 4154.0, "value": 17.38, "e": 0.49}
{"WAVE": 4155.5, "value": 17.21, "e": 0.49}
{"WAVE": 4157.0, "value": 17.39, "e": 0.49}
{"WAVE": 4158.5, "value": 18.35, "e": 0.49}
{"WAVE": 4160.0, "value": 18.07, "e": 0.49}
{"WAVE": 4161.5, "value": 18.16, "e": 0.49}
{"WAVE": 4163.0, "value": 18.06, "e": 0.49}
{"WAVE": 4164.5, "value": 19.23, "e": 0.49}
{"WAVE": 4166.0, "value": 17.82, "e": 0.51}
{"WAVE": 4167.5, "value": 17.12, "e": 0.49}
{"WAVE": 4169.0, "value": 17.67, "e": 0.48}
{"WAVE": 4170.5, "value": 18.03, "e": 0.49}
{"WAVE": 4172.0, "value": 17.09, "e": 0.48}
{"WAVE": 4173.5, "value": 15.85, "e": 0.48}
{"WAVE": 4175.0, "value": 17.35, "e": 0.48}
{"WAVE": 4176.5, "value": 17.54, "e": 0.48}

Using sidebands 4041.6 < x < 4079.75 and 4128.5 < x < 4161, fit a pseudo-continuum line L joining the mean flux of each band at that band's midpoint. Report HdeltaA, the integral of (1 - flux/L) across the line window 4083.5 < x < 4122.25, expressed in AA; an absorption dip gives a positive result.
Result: 3.0 AA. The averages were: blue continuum 17.4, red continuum 18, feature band 16.3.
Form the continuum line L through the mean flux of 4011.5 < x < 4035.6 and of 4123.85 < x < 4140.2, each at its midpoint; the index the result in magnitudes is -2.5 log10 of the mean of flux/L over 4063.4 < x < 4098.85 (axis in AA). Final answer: 0.028 mag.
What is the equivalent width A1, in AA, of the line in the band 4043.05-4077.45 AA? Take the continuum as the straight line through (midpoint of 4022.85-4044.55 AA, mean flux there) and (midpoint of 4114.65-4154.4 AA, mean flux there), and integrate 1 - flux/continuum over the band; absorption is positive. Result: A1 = 0.6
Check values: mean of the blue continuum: 17.7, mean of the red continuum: 17.9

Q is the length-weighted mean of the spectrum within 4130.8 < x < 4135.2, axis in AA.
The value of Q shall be 17.3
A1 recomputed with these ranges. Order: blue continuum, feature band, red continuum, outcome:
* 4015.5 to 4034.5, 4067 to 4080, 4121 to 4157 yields 0.5 AA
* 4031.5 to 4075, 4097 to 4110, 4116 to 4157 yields 2.8 AA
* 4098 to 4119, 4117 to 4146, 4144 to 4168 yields -2.1 AA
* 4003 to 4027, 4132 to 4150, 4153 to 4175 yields -0.4 AA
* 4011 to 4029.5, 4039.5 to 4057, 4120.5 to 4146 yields 0.2 AA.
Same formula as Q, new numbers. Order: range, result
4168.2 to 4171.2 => 17.8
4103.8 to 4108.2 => 15.5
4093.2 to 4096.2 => 17.6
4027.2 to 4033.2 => 17.3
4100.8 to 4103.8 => 10.2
